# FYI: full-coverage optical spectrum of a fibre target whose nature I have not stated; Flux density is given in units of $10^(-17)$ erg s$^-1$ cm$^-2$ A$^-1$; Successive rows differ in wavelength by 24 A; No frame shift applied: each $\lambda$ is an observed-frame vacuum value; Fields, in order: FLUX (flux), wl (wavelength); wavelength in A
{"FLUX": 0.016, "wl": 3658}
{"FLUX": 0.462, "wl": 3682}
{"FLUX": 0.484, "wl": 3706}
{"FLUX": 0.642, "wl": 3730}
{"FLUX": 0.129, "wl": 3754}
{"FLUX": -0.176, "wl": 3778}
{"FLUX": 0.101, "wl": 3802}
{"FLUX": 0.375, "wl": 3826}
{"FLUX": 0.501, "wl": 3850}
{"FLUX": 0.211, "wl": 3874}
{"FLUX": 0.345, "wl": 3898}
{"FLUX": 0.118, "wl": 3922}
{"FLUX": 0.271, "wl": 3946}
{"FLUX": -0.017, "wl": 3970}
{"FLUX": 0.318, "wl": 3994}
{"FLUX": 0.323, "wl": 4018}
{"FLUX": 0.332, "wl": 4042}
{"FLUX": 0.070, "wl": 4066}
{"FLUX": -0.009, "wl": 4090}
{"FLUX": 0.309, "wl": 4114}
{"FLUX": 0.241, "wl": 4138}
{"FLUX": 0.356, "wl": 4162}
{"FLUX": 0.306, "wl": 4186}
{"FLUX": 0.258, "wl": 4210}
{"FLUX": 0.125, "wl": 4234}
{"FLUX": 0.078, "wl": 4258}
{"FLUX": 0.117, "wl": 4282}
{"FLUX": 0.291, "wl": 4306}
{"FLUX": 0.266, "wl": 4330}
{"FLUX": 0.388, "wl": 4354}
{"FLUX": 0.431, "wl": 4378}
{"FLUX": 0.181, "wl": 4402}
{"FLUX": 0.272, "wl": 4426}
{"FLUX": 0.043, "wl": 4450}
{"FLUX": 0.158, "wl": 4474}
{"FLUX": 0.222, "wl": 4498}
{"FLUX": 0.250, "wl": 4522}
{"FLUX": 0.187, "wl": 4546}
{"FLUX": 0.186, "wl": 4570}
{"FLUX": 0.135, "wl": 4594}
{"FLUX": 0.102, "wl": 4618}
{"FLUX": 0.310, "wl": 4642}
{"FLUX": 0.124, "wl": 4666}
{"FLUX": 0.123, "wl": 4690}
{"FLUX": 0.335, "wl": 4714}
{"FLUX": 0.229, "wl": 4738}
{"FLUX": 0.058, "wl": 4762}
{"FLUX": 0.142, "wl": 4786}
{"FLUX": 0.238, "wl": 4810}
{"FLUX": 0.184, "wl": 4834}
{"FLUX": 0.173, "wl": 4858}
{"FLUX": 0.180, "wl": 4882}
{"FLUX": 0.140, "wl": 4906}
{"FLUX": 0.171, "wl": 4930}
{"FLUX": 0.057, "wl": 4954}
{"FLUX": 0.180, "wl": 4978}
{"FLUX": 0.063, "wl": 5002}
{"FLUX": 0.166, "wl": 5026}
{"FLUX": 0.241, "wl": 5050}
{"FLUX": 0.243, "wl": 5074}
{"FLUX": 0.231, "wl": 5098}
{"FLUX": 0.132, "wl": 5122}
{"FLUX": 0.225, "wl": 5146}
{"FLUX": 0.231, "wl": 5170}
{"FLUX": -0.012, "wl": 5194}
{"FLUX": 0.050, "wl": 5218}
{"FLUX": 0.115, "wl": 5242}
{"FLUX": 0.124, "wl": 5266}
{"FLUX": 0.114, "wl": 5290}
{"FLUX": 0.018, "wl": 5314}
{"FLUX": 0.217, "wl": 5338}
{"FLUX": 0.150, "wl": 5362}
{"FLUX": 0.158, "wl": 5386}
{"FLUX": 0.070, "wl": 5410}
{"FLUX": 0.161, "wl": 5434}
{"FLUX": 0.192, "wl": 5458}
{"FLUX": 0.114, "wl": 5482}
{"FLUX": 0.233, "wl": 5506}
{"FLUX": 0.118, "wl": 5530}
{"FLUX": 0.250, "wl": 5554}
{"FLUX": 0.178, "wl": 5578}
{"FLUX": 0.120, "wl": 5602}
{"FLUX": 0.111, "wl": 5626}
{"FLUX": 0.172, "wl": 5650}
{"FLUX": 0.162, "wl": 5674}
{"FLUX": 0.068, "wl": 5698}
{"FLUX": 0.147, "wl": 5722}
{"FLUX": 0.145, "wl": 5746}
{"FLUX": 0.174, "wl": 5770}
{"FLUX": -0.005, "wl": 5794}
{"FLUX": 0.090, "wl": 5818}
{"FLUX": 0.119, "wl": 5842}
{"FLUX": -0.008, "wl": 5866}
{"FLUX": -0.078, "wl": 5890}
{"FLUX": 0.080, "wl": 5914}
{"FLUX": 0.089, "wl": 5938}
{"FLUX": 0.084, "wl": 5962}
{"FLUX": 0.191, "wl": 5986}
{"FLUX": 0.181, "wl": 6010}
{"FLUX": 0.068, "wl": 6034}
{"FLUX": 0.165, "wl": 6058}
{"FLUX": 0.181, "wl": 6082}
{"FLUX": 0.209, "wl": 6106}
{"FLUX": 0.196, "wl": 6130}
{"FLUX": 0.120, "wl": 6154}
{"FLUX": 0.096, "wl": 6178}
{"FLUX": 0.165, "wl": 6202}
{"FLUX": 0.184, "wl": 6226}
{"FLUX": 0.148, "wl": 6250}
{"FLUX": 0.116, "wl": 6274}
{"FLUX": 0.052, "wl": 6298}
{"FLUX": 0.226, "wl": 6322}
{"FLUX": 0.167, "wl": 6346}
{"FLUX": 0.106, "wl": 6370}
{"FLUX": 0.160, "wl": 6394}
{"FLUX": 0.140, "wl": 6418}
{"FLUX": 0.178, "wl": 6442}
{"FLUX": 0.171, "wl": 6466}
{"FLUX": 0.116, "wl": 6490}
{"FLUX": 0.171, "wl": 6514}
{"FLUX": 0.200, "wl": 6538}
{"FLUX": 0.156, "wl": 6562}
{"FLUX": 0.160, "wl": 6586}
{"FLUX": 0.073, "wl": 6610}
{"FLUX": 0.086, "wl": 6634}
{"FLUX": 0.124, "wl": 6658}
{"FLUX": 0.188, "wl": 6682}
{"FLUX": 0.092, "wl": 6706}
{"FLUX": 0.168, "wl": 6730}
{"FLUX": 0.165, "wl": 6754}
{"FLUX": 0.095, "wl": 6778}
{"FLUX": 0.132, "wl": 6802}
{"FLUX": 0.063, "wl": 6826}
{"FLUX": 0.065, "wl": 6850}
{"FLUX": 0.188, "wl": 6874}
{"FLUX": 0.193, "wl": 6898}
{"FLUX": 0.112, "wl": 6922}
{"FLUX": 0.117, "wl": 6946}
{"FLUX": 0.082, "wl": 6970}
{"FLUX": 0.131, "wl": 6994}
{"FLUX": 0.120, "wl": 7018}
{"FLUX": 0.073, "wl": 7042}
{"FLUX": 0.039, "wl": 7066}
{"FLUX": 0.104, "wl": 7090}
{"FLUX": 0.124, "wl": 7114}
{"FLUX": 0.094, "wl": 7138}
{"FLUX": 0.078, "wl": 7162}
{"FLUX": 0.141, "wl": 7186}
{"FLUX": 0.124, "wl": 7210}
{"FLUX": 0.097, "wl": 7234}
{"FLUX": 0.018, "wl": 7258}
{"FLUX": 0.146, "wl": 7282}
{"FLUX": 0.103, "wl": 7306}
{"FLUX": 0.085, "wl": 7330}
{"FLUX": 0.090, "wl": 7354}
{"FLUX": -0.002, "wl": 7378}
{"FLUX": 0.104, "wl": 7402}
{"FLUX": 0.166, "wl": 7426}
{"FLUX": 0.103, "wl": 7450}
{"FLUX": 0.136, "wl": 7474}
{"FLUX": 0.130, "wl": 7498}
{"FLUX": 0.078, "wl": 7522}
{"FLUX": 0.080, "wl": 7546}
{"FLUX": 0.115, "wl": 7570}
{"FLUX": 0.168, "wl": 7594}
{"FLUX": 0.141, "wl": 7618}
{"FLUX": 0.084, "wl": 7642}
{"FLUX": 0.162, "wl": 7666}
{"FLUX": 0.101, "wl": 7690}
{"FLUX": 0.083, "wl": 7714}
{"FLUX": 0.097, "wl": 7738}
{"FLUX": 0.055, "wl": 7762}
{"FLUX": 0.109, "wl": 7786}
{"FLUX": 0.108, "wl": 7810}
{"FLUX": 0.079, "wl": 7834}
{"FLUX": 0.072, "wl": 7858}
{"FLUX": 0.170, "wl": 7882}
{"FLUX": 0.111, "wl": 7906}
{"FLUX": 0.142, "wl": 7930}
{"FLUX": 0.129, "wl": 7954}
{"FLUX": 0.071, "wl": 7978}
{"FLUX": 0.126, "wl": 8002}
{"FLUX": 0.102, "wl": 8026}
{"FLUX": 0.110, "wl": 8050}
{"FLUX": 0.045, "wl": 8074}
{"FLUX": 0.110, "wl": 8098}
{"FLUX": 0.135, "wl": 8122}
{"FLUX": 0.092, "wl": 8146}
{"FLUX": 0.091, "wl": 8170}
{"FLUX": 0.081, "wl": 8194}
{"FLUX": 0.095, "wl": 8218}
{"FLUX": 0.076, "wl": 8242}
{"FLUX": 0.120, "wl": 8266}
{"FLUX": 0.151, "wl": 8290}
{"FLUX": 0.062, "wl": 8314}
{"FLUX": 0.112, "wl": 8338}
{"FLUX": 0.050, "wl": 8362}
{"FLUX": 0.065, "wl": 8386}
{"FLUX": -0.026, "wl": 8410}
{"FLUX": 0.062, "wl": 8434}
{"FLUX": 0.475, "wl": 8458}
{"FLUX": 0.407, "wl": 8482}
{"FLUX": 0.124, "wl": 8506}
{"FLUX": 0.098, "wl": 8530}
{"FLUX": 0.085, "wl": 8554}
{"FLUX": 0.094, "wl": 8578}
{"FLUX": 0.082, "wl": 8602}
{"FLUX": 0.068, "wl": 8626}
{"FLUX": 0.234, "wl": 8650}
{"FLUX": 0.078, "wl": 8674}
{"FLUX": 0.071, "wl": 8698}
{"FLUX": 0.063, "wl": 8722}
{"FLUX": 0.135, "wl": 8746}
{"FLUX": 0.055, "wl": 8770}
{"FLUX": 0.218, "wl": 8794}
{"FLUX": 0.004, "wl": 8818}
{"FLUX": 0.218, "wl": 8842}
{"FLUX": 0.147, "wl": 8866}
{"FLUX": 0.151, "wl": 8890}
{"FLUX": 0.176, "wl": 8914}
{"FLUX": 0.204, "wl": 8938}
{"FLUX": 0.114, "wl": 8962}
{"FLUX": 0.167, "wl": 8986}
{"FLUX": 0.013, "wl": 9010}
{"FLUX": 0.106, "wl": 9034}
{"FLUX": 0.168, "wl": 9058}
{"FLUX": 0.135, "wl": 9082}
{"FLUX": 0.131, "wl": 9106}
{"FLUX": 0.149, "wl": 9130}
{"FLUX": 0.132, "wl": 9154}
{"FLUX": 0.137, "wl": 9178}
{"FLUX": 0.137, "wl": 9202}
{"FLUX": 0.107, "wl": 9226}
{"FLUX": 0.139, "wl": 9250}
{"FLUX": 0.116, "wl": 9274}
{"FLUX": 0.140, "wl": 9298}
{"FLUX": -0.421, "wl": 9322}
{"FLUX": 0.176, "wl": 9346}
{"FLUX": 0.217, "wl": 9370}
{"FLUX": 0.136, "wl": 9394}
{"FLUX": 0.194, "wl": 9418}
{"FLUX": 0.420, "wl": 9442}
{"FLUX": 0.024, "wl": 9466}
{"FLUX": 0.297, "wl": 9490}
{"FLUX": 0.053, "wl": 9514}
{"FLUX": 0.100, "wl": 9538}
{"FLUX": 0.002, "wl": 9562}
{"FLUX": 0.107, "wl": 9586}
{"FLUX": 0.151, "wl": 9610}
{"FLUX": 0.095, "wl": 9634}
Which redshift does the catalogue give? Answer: 1.271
